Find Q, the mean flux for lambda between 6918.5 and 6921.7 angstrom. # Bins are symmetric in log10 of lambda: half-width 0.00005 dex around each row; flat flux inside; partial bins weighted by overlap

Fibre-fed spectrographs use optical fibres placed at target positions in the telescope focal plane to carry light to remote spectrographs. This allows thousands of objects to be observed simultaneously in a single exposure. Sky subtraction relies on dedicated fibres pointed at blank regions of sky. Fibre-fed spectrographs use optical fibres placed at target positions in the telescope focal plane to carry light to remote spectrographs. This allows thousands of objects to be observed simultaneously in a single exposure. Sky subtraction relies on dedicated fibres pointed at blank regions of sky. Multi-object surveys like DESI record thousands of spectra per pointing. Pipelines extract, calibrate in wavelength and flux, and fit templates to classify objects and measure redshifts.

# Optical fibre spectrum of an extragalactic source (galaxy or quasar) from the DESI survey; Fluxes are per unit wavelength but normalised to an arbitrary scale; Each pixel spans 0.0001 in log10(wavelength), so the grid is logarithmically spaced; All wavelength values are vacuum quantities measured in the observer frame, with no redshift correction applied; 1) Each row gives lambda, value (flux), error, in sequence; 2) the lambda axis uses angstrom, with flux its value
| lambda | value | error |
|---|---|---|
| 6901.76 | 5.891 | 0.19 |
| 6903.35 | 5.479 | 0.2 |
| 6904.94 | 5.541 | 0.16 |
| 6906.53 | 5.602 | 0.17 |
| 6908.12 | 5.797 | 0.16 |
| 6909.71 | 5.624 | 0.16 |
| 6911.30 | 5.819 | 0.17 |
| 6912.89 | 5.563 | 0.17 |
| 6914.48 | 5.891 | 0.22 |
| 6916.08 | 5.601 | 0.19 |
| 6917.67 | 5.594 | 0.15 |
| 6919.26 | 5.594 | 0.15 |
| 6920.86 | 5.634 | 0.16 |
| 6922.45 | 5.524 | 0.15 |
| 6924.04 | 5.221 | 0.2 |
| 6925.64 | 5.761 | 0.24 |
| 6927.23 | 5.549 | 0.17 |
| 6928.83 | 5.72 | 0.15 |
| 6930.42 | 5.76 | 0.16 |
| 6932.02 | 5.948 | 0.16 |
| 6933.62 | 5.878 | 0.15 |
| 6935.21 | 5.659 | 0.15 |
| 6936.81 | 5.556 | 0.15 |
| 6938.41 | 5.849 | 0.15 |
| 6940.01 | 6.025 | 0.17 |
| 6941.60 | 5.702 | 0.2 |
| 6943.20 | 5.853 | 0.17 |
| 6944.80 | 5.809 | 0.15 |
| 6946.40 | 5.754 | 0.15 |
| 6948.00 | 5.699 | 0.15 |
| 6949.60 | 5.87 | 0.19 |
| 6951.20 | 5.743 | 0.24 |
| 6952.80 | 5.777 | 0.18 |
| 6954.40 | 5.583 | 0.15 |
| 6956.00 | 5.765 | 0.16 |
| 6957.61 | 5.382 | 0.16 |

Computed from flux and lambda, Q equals 5.61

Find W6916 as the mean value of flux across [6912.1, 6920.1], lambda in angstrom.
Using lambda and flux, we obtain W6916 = 5.64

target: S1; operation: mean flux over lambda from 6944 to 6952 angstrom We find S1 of 5.77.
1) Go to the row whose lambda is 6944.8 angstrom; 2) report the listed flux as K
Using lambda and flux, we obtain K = 5.809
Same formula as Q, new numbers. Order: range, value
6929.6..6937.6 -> 5.76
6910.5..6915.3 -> 5.75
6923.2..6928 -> 5.51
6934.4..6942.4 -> 5.76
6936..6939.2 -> 5.69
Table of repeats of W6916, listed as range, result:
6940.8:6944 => 5.79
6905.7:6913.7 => 5.69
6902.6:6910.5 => 5.61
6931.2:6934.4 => 5.9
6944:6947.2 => 5.78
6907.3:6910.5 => 5.71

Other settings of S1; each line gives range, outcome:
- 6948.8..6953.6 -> 5.8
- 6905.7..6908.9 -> 5.7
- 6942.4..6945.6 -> 5.83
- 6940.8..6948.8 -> 5.77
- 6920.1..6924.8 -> 5.47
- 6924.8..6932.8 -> 5.74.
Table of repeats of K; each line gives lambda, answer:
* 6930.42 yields 5.76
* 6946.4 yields 5.754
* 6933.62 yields 5.878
